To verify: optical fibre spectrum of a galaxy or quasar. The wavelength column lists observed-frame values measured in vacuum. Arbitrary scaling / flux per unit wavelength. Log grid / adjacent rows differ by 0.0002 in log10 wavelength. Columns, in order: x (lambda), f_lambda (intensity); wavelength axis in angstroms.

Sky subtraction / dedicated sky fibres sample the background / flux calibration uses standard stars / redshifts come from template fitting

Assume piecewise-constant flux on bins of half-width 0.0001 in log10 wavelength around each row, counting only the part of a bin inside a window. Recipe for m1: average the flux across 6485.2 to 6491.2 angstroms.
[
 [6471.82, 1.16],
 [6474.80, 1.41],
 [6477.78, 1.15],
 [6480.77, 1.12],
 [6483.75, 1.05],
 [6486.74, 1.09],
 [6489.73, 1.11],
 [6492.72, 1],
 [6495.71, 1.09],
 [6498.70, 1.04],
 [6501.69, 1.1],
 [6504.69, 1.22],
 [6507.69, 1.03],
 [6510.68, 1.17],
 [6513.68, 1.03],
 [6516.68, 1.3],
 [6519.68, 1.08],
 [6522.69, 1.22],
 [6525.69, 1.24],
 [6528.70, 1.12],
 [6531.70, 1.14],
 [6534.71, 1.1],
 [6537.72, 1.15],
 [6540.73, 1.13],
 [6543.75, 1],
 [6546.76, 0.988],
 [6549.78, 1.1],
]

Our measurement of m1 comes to 1.1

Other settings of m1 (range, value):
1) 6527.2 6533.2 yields 1.13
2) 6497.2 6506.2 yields 1.12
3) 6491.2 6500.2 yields 1.04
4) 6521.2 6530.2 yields 1.19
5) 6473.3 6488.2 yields 1.16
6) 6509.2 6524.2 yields 1.16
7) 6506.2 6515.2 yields 1.08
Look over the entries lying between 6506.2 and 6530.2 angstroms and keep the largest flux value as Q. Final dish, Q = 1.3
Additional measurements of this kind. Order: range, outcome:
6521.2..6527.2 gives 1.24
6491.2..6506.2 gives 1.22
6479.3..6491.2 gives 1.12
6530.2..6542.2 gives 1.15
